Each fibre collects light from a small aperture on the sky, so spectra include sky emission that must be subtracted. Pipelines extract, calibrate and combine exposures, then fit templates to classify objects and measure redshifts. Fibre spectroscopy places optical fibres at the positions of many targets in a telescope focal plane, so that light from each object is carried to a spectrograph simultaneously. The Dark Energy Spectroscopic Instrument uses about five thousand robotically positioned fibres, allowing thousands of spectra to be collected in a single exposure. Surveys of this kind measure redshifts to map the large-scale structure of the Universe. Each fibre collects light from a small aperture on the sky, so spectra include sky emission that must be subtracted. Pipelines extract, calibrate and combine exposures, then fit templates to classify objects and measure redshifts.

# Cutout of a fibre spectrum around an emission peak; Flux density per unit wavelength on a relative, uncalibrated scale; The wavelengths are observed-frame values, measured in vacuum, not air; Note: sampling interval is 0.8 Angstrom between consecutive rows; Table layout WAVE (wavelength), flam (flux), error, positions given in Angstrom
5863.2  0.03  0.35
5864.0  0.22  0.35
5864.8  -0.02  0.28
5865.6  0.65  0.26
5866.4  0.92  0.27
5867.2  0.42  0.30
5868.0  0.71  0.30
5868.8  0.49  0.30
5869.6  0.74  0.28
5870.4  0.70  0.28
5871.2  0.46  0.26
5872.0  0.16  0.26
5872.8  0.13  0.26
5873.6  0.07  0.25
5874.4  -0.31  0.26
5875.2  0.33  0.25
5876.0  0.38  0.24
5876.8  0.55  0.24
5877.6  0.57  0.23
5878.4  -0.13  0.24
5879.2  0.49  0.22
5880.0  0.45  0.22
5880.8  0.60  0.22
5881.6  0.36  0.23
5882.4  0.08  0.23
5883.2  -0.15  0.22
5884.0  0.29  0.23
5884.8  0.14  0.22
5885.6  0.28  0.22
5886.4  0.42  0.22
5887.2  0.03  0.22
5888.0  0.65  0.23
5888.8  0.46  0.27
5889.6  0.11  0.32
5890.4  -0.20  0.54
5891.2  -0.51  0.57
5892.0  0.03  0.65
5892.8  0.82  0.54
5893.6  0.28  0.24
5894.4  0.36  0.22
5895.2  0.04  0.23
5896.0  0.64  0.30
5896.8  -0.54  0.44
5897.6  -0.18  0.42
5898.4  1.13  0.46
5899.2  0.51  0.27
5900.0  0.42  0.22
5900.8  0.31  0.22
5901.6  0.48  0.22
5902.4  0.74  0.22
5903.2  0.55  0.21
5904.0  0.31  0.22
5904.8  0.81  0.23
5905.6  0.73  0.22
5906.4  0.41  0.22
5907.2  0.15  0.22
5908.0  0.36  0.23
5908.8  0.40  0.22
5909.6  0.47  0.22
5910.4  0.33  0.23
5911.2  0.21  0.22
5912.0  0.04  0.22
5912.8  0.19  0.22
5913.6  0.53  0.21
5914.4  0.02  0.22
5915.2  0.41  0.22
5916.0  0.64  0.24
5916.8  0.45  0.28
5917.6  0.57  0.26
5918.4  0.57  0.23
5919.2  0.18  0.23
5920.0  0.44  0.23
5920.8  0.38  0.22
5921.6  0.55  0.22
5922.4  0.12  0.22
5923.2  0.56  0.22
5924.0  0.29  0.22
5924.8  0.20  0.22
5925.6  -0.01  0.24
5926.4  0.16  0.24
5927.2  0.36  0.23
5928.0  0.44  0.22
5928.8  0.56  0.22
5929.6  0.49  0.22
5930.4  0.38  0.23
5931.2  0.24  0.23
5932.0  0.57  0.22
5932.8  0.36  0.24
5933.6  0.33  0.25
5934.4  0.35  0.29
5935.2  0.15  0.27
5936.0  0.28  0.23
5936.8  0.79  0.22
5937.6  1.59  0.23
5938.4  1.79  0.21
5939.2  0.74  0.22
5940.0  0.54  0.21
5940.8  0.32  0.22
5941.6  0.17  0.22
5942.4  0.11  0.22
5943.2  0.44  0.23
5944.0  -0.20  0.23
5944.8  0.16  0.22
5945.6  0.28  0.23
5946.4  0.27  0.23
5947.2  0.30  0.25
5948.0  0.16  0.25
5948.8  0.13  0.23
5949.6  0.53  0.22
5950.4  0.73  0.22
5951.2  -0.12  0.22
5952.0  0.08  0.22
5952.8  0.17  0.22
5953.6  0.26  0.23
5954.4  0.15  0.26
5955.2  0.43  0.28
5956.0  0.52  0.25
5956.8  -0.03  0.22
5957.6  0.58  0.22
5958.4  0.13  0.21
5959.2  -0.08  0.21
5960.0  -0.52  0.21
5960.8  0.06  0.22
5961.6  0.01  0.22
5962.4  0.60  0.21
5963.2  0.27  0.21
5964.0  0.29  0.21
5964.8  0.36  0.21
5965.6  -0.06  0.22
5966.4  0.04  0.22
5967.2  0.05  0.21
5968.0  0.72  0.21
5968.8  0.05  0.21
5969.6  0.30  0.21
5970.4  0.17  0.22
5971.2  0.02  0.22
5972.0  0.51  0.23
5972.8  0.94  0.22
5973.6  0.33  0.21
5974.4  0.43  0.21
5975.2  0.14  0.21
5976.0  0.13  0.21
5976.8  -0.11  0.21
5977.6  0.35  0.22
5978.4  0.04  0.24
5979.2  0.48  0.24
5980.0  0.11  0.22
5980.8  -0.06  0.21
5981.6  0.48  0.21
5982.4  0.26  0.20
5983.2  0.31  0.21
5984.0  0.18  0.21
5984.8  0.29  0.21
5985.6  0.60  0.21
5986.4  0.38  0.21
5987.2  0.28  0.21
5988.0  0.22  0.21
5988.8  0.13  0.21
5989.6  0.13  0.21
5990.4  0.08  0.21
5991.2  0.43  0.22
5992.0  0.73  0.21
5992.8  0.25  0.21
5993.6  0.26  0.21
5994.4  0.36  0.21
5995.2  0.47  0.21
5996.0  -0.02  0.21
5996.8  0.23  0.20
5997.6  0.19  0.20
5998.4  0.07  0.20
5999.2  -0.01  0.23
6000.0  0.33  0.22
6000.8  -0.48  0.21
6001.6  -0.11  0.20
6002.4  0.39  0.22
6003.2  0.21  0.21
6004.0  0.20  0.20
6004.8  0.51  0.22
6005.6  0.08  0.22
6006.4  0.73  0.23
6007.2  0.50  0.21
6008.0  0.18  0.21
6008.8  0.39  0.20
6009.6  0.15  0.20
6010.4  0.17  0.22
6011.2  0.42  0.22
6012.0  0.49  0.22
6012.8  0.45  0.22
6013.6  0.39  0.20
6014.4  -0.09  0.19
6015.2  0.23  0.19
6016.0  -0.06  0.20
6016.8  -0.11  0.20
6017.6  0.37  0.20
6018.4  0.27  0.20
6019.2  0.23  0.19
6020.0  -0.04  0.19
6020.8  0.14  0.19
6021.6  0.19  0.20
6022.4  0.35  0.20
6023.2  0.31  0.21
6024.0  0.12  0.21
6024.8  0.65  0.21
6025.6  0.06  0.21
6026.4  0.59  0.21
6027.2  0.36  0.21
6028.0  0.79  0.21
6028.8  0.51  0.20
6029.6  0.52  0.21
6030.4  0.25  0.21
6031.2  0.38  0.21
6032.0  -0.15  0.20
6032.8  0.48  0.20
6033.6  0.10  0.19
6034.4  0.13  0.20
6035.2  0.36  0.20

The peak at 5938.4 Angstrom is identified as H-beta 4861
